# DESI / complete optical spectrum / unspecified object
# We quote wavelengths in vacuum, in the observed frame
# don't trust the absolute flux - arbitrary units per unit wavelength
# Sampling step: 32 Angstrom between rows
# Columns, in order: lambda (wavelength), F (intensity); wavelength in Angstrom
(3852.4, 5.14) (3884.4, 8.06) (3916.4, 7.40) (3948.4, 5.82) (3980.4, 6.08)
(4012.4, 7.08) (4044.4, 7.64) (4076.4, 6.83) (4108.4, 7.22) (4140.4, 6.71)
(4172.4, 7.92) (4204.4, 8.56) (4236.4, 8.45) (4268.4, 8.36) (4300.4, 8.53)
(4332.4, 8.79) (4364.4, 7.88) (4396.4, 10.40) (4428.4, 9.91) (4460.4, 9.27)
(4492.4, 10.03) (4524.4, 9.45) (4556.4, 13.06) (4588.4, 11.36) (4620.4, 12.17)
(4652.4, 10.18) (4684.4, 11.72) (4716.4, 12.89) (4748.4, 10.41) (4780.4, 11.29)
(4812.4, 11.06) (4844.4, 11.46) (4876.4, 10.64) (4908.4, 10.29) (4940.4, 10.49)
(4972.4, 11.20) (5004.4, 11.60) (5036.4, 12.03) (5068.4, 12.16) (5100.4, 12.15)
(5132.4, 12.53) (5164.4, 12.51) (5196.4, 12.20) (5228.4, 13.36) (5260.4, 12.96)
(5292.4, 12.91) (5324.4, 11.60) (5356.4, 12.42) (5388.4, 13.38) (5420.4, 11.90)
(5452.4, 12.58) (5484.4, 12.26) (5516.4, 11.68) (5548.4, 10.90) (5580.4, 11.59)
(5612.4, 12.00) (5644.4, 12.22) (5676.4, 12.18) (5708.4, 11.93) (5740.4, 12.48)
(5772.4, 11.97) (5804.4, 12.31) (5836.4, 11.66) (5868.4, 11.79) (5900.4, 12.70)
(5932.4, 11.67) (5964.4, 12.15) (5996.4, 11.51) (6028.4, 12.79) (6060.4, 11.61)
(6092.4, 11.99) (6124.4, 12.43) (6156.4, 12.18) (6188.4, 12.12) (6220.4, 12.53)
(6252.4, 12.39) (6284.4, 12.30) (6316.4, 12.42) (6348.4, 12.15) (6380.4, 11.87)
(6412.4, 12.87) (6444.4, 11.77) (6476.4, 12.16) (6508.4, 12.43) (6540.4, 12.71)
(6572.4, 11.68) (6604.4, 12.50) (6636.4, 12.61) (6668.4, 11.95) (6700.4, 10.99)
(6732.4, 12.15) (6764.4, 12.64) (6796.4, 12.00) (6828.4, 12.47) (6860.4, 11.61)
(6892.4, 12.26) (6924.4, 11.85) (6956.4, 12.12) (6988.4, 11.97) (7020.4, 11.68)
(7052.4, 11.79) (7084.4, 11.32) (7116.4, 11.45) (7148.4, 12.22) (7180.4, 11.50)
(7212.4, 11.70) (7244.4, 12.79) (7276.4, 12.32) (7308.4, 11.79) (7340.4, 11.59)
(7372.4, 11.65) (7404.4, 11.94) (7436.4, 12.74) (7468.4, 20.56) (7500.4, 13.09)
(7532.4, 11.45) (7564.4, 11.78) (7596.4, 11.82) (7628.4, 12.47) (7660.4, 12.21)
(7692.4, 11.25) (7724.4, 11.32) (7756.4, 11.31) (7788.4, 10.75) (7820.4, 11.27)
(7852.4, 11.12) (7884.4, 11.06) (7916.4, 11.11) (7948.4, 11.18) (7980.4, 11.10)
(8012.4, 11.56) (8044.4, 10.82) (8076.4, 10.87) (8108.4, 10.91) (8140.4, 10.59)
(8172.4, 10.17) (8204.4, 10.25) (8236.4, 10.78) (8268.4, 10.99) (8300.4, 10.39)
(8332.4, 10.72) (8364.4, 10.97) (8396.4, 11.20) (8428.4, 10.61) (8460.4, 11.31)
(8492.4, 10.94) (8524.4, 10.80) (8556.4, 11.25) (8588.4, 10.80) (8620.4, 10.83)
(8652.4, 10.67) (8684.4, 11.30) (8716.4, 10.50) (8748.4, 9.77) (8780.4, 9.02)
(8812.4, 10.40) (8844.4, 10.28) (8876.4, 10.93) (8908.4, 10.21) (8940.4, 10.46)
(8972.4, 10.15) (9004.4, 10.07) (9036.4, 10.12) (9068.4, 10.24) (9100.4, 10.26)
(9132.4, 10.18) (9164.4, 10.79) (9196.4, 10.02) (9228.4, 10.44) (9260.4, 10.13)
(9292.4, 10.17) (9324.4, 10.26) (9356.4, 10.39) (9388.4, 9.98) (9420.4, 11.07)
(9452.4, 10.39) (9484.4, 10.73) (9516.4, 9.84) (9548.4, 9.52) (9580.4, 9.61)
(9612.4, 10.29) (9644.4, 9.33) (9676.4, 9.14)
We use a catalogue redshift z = 0.136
